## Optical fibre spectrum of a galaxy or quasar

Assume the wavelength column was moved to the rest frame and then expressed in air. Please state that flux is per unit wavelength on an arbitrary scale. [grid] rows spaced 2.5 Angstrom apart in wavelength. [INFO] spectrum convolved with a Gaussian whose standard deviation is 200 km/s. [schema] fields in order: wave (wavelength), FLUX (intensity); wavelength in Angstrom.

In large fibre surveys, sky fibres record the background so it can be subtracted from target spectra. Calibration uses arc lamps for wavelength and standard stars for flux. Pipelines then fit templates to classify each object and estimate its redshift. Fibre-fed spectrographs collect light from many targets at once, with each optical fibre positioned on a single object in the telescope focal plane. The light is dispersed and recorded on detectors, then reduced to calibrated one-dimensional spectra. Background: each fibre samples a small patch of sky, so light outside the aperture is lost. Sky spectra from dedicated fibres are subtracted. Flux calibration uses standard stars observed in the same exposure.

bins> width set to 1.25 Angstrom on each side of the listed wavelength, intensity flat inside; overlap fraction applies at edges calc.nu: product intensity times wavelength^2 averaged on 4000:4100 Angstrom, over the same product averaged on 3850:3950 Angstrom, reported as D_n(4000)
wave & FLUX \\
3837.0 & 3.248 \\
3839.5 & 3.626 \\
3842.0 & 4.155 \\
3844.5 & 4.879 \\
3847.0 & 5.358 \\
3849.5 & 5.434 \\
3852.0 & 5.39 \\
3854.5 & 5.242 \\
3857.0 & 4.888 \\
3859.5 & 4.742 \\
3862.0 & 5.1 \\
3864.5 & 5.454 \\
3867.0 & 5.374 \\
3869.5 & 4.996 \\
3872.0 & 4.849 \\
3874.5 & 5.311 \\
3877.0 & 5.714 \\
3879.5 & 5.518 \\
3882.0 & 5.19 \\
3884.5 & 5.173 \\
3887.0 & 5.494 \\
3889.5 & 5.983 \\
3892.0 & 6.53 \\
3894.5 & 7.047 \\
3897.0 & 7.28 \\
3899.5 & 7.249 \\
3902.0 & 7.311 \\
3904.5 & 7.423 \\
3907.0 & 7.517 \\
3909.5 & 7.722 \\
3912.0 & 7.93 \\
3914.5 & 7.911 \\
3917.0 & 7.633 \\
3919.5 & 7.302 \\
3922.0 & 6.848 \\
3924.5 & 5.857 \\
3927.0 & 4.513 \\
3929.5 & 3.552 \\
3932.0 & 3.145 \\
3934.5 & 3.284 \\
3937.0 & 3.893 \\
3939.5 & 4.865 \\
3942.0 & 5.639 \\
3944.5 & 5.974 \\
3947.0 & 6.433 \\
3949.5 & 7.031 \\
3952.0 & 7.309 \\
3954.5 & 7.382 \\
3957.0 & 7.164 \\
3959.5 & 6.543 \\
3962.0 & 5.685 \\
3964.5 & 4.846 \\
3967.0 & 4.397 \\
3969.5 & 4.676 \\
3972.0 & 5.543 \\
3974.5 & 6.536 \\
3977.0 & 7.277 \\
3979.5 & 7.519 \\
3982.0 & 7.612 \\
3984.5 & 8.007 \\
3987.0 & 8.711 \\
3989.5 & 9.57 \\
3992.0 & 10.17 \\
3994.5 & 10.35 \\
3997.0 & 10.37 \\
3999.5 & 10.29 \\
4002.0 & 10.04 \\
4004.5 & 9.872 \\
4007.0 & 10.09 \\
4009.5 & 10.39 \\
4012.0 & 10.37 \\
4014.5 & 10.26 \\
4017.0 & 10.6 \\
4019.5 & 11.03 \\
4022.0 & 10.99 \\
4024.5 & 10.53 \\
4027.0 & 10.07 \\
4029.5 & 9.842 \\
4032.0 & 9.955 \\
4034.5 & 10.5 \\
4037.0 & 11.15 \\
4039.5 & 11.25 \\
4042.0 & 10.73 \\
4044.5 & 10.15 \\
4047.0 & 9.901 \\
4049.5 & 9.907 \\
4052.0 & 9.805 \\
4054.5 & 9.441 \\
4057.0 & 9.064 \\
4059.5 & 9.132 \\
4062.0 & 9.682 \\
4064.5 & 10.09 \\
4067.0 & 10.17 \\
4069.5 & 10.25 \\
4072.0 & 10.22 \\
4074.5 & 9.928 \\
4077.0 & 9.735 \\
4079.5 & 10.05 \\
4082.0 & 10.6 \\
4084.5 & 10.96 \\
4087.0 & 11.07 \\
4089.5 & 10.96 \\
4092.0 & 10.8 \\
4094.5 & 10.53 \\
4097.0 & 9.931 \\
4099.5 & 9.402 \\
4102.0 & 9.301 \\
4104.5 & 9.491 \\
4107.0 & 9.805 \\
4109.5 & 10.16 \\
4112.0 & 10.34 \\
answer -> 1.9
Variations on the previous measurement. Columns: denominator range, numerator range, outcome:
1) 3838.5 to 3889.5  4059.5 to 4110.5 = 2.21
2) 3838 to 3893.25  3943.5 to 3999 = 1.48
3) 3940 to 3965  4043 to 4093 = 1.67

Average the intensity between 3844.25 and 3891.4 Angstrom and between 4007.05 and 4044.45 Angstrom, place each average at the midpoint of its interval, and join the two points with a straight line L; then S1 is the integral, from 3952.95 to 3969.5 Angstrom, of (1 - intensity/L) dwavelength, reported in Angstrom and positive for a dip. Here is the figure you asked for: 4.8 Angstrom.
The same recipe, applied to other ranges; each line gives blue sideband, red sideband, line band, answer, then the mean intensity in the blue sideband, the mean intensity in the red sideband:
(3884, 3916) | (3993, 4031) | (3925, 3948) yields 9.9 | 7.01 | 10.3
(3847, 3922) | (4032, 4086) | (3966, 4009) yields 1.0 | 6.16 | 10.1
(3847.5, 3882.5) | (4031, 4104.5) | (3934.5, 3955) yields 3.8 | 5.23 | 10.2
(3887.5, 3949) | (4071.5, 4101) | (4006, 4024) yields -4.1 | 6.2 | 10.3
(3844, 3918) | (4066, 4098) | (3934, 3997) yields 9.3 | 6.06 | 10.4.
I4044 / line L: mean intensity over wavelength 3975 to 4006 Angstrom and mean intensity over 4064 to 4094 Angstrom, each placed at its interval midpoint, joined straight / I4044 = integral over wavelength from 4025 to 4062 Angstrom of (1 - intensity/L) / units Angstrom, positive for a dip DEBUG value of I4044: -0.69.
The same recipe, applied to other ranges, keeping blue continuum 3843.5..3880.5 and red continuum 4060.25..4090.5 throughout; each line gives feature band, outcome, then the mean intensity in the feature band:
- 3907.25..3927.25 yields -1.86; 7.11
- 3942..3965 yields 2.77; 6.49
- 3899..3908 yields -1.71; 7.38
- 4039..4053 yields -0.97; 10.2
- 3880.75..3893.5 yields 0.26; 5.7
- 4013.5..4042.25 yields -4.46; 10.6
